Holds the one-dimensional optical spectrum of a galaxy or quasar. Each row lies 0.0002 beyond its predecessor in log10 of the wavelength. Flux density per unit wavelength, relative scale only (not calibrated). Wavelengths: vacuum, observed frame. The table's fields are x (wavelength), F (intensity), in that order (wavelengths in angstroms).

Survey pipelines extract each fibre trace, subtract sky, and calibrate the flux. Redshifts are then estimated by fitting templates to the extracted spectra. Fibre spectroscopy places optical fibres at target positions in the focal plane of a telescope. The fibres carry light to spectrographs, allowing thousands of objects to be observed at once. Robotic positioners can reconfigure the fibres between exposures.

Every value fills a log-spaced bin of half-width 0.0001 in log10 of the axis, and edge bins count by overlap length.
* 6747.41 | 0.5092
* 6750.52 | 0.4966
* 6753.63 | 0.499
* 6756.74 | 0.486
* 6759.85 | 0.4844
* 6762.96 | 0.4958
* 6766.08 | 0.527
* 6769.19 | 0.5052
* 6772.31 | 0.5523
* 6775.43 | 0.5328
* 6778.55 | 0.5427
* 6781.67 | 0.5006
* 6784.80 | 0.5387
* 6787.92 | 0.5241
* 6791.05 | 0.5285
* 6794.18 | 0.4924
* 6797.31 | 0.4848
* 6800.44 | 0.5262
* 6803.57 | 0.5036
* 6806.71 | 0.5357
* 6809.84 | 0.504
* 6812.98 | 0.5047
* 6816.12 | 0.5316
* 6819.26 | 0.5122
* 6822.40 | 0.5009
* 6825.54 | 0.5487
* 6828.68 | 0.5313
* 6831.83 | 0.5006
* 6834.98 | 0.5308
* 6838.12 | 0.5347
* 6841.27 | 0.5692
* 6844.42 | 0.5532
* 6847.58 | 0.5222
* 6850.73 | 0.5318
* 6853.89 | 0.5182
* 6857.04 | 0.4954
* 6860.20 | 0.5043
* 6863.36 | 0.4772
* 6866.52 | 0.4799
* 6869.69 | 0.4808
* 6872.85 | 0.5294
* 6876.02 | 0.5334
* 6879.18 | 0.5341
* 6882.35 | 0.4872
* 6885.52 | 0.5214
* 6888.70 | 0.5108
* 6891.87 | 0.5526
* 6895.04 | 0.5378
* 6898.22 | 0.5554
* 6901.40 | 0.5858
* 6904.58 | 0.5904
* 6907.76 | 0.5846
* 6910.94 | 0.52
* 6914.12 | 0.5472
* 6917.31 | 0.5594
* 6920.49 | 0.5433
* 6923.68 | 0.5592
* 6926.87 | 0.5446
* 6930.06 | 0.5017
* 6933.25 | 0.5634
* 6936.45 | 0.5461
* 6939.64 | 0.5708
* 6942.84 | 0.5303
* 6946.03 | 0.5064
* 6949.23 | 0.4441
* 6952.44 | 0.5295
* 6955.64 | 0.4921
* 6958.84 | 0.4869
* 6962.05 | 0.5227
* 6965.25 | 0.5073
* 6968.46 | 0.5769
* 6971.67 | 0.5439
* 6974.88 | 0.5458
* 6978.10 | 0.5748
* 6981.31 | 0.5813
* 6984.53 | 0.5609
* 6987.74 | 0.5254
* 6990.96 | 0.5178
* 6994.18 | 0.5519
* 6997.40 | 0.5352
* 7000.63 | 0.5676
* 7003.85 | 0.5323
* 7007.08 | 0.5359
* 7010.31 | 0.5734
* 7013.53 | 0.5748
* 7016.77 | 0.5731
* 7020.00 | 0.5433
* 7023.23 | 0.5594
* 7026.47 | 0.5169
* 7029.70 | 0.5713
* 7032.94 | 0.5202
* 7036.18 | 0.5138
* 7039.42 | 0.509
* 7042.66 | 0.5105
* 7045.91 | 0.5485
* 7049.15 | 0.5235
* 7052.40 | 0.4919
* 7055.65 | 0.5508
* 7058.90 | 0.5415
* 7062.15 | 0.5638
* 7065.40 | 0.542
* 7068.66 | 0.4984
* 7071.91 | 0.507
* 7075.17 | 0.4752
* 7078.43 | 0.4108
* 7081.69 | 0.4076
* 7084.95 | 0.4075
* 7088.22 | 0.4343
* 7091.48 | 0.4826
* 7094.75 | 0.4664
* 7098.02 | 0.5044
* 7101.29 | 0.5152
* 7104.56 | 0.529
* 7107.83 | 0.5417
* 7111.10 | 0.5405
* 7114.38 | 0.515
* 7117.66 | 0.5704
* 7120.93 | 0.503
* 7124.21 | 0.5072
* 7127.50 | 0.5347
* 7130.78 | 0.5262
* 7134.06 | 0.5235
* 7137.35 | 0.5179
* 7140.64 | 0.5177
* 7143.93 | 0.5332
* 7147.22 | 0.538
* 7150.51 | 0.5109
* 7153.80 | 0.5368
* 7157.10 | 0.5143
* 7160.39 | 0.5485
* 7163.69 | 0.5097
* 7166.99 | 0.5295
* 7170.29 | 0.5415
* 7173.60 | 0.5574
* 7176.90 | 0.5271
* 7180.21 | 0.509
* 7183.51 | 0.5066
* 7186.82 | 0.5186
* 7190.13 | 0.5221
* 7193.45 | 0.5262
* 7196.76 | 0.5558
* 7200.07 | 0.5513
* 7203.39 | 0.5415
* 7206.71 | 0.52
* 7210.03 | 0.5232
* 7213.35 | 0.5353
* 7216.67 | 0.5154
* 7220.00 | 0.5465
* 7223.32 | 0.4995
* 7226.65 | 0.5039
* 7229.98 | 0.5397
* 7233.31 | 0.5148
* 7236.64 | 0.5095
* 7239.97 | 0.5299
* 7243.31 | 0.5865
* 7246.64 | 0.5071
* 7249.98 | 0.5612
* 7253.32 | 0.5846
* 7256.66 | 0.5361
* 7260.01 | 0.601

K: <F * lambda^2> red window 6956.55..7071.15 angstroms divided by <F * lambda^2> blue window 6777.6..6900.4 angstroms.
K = 1.1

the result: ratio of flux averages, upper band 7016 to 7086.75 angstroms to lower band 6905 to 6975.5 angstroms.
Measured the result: 0.96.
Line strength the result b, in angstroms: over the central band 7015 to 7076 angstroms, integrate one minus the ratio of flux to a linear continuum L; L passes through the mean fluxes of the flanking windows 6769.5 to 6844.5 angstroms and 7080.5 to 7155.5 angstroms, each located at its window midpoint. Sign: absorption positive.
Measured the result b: -2.2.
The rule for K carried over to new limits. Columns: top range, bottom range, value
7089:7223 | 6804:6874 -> 1.11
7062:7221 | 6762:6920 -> 1.07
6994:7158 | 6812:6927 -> 1.04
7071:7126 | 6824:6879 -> 1.01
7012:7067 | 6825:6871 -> 1.10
